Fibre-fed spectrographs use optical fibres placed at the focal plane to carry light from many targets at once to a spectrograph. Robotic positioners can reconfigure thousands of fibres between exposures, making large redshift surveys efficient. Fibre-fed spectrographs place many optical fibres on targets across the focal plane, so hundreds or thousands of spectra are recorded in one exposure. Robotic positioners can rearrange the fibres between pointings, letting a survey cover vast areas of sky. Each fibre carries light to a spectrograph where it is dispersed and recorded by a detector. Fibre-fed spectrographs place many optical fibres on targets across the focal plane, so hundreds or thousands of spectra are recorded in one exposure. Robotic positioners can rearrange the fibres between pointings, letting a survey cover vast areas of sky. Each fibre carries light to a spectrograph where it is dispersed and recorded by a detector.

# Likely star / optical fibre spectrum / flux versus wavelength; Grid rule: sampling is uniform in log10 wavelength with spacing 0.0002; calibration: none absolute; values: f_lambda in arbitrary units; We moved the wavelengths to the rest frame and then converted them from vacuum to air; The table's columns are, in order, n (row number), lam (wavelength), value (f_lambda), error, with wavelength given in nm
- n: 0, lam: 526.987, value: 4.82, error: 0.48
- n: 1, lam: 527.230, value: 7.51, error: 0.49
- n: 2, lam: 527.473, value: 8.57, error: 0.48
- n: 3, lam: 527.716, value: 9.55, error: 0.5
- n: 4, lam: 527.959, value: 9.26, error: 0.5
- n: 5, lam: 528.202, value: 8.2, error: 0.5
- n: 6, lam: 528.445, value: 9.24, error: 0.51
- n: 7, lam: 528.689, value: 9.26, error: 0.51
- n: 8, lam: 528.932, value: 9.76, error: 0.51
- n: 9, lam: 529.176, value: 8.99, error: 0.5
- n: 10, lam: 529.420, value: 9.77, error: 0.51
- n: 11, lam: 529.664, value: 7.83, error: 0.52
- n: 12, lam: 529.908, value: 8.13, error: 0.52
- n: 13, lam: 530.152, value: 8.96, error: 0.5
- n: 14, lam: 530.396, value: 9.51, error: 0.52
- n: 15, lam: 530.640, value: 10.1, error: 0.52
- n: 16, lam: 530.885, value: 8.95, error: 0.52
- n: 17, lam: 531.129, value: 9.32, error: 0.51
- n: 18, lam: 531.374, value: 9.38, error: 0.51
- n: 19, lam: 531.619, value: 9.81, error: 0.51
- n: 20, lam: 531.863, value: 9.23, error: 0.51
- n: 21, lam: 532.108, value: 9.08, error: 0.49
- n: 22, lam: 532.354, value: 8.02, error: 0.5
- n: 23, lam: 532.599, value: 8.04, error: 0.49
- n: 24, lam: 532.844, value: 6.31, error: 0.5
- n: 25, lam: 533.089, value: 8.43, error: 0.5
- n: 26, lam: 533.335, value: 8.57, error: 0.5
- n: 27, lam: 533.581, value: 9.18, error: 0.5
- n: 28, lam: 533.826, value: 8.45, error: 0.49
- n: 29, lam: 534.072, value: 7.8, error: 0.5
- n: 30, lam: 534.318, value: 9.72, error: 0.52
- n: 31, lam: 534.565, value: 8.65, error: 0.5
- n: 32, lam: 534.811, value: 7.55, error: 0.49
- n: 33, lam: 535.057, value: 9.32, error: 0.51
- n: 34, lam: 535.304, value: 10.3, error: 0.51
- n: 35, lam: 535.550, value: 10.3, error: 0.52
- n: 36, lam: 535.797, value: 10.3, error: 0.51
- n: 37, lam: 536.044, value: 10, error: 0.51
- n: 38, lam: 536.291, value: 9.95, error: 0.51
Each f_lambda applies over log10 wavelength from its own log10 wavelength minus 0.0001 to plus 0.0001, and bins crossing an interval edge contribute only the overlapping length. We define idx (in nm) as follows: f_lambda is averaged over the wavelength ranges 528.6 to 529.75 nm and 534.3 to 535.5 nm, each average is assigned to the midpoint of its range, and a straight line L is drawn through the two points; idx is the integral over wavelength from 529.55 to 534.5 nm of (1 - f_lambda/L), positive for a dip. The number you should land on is 0.22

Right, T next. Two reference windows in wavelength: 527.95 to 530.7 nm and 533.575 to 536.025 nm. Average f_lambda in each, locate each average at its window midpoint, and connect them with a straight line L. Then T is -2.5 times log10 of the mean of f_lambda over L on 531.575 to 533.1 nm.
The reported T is 0.10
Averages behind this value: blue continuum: 9.06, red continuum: 9.19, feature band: 8.35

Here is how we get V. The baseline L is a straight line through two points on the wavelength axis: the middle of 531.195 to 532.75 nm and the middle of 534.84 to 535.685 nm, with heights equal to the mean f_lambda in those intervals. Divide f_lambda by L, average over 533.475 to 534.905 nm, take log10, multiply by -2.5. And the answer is 0.10 mag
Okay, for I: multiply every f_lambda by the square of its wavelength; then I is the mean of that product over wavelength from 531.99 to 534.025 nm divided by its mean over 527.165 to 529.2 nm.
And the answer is 0.94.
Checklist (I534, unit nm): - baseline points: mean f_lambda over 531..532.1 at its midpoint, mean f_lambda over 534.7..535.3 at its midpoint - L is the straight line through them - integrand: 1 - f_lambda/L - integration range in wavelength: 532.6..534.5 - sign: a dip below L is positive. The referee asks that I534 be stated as 0.15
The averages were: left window 9.4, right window 8.82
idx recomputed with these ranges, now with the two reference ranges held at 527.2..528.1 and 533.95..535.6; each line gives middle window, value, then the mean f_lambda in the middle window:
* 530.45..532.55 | -0.06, 9.2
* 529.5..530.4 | 0.04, 8.54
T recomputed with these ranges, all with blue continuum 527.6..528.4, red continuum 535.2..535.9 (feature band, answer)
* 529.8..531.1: 0.03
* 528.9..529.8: 0.03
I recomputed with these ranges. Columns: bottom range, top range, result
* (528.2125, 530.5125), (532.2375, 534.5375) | 0.94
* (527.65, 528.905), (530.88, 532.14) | 1.04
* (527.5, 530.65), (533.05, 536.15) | 1.03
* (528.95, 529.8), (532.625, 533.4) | 0.88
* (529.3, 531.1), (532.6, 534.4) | 0.93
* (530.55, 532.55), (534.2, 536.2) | 1.05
